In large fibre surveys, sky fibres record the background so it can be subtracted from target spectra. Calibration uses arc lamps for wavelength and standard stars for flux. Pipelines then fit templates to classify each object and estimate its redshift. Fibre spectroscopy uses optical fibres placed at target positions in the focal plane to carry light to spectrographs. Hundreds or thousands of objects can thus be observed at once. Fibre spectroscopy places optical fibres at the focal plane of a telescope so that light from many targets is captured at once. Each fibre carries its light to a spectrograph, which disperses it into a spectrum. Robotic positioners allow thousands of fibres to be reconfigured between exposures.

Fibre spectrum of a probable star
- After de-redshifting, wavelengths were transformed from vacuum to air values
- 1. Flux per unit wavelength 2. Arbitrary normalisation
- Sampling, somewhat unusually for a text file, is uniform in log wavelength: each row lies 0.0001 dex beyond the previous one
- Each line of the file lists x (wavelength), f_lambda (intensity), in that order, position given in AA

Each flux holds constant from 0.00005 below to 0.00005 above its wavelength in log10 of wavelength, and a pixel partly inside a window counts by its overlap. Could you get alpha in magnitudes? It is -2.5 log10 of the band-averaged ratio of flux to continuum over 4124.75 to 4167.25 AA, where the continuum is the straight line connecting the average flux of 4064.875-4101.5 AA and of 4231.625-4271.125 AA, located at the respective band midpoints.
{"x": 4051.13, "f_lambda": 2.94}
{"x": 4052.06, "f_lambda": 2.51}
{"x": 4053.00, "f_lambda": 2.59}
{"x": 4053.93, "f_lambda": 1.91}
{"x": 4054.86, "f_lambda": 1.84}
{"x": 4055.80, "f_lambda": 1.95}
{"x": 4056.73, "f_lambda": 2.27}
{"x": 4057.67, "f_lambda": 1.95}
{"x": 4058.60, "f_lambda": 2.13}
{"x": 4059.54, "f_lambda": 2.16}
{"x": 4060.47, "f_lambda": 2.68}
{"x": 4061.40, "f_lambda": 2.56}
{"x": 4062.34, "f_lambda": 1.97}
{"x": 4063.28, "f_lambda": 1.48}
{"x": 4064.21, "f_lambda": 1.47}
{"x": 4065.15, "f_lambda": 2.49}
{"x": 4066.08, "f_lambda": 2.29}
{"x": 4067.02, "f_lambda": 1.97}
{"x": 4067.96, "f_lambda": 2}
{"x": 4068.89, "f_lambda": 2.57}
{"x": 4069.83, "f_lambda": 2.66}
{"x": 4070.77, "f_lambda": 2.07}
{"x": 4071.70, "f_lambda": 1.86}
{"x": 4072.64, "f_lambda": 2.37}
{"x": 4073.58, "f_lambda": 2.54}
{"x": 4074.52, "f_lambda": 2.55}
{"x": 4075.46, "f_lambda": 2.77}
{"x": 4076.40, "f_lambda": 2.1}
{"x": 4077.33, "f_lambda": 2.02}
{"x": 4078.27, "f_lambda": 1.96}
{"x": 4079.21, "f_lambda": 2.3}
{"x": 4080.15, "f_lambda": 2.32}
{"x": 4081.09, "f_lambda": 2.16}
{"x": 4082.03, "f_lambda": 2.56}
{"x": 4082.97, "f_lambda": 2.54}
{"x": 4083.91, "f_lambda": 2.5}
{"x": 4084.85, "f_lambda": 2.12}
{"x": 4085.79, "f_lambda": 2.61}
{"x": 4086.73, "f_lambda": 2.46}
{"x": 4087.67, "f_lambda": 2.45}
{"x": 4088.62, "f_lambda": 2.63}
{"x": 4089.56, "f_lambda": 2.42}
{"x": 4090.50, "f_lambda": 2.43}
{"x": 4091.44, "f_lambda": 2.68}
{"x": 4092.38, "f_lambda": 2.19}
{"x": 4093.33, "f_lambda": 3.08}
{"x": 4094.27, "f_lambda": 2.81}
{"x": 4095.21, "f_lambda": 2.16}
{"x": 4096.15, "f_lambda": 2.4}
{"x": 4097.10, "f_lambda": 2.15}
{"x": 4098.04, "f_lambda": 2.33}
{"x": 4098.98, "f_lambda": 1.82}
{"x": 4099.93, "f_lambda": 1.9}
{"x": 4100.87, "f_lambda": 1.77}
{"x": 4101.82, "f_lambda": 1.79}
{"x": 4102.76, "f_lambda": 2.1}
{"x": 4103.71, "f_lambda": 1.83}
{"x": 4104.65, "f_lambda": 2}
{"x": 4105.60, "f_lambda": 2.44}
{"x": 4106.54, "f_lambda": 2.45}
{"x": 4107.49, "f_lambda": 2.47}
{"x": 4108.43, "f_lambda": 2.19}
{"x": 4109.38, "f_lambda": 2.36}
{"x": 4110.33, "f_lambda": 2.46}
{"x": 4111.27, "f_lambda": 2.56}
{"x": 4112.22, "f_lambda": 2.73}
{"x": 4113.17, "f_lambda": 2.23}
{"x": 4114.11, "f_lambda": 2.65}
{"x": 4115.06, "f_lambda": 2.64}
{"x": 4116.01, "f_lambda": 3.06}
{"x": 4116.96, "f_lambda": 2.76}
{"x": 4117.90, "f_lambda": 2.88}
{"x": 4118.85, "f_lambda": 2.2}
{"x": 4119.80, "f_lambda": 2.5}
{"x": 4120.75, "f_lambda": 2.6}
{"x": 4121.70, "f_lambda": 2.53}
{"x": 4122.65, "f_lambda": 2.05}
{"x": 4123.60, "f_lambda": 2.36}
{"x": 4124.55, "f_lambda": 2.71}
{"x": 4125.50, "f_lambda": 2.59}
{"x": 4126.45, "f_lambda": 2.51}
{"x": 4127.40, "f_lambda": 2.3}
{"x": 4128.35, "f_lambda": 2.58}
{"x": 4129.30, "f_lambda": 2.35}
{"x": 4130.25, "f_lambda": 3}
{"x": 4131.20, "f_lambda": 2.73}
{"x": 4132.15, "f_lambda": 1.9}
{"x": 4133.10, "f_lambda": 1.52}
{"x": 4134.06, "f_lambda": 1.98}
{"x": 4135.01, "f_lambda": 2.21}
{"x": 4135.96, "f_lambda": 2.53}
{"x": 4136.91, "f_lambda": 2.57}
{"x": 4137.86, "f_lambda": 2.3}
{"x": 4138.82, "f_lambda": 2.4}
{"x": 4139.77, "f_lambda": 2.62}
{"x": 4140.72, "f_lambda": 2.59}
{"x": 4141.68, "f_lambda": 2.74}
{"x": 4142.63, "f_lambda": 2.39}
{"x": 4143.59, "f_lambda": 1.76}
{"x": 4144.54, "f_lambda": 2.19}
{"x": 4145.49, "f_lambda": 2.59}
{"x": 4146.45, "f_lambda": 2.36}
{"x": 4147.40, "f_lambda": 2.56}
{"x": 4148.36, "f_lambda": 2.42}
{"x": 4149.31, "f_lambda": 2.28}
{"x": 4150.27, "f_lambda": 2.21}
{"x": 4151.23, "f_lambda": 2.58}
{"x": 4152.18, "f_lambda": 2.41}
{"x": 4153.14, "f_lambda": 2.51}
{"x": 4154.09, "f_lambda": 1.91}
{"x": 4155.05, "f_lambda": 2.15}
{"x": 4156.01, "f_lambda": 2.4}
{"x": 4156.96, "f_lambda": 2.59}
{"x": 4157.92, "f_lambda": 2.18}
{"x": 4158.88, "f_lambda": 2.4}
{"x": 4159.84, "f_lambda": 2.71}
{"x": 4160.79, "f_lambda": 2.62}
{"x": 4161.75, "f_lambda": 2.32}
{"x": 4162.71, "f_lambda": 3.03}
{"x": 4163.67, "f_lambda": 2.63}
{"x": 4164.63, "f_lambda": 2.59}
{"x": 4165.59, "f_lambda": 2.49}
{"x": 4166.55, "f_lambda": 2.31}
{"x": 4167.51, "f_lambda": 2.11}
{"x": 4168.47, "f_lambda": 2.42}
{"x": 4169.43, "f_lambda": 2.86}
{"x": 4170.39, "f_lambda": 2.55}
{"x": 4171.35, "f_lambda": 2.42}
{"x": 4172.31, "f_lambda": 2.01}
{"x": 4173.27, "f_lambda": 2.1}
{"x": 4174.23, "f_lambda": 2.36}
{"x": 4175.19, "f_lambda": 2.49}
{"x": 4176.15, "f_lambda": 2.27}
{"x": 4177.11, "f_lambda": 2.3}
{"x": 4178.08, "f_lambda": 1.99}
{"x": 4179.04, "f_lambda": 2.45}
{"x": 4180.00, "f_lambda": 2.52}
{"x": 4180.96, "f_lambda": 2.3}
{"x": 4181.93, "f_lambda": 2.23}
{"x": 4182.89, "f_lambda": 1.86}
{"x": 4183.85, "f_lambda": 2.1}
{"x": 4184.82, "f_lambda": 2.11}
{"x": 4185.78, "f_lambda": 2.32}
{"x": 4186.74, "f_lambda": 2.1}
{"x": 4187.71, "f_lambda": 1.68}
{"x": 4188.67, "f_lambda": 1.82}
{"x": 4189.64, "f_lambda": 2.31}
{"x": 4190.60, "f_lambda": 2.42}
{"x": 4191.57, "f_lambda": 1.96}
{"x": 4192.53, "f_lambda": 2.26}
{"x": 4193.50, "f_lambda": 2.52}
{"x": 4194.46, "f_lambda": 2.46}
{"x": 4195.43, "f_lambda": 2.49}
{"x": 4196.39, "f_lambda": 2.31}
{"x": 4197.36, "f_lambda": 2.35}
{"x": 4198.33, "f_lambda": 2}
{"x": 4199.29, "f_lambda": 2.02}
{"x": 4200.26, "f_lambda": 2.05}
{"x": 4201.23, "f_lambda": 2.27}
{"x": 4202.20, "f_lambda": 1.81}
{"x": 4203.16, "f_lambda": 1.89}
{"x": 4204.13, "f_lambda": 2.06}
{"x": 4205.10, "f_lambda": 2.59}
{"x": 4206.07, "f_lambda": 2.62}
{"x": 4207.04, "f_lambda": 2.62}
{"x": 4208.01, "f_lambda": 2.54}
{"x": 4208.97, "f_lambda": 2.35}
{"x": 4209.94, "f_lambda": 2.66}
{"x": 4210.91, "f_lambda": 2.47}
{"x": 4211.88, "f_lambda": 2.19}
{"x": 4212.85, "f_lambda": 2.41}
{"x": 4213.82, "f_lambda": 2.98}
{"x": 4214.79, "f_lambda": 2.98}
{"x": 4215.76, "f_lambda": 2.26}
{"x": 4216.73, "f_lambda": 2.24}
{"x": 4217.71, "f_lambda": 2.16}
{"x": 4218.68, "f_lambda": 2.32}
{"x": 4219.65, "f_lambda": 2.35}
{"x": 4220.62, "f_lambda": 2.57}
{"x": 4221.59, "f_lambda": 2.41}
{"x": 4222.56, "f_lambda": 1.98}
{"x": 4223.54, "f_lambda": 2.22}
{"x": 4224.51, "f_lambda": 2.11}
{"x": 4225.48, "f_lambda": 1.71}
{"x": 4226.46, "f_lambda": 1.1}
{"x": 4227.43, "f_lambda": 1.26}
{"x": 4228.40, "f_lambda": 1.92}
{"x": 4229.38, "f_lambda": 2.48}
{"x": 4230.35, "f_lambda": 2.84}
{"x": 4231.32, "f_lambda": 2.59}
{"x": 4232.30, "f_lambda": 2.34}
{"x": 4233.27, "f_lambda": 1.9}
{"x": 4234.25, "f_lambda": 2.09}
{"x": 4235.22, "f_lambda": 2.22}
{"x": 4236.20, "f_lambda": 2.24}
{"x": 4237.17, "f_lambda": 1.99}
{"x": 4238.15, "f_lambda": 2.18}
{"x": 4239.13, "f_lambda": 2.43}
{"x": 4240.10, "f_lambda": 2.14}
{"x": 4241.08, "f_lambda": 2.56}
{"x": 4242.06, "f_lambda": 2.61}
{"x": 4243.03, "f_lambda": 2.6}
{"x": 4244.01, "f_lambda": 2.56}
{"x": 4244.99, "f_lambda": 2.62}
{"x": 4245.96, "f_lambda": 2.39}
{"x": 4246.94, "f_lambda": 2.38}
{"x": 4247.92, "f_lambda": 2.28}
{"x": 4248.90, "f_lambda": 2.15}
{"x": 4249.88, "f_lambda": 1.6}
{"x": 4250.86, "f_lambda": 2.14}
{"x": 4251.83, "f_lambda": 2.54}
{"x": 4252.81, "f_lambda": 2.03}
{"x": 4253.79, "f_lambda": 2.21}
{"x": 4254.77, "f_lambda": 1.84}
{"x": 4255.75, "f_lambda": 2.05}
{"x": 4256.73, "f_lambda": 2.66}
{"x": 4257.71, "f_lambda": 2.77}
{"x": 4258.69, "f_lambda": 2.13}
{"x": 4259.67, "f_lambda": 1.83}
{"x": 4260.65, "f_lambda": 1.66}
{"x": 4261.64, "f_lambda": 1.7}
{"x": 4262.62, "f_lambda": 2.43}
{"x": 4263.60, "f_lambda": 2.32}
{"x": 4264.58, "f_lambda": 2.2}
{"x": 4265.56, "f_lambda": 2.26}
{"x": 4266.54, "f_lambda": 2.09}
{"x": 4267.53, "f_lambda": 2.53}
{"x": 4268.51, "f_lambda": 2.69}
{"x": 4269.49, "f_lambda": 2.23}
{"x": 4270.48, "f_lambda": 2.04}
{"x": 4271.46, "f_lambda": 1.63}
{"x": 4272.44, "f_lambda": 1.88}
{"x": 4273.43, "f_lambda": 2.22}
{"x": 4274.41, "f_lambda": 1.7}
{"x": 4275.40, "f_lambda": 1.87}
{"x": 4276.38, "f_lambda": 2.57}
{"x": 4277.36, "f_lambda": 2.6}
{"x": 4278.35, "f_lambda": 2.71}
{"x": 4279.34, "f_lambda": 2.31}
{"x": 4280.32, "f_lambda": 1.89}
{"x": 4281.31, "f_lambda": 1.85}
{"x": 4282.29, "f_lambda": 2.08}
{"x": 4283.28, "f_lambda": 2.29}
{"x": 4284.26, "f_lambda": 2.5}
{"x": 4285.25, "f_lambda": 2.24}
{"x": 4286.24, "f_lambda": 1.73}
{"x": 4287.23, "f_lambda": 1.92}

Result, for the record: -0.05 mag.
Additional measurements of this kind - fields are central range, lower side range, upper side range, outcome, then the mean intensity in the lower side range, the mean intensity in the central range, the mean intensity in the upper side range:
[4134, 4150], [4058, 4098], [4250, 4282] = -0.056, 2.32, 2.39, 2.17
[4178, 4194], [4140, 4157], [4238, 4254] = 0.082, 2.37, 2.18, 2.32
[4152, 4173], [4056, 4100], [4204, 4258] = -0.063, 2.3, 2.43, 2.29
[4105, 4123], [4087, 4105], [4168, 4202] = -0.115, 2.26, 2.51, 2.24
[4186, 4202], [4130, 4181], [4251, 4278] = 0.061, 2.38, 2.18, 2.18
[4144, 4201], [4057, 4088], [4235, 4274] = -0.038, 2.26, 2.32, 2.22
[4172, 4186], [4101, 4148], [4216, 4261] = 0.038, 2.4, 2.23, 2.21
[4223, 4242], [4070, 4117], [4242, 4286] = 0.053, 2.35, 2.13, 2.21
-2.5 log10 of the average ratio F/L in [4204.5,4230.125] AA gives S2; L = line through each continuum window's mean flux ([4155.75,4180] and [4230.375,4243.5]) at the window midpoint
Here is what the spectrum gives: 0.03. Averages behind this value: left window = 2.43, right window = 2.32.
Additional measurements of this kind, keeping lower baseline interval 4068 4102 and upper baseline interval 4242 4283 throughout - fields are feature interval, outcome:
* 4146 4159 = -0.03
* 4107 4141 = -0.07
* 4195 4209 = -0.01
